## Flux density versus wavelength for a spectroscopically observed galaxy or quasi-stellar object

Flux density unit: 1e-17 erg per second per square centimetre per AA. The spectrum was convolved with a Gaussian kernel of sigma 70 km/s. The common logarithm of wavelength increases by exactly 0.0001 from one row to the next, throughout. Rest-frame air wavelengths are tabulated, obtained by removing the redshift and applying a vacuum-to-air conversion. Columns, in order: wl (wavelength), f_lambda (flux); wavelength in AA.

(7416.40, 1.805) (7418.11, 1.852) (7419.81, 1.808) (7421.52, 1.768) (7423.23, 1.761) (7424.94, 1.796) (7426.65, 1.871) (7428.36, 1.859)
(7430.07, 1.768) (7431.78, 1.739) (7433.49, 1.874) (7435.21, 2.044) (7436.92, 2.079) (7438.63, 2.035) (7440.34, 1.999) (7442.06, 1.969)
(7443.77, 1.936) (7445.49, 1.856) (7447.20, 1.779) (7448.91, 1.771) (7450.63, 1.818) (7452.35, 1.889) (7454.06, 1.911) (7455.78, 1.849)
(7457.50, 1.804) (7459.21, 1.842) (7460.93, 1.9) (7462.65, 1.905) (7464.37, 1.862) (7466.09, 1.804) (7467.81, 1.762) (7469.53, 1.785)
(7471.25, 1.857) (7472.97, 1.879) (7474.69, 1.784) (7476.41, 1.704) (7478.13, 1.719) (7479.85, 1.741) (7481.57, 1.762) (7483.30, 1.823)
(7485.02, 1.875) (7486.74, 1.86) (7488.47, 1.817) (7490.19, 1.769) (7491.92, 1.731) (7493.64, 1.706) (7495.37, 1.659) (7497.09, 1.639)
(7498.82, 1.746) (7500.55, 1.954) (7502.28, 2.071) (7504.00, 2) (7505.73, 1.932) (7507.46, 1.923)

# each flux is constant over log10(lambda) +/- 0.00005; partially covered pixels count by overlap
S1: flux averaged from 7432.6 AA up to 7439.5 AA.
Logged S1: 2.01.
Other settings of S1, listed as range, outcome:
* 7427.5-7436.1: 1.86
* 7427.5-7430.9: 1.81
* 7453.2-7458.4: 1.86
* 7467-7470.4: 1.77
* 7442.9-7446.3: 1.9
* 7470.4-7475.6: 1.84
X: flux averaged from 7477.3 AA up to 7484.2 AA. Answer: 1.76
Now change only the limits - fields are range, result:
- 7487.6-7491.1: 1.79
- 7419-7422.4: 1.79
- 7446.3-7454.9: 1.84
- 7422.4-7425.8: 1.78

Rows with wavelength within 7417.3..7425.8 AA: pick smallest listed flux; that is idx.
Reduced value 1.761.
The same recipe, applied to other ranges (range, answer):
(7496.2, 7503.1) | 1.639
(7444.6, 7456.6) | 1.771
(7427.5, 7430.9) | 1.768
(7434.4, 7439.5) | 2.035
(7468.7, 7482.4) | 1.704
